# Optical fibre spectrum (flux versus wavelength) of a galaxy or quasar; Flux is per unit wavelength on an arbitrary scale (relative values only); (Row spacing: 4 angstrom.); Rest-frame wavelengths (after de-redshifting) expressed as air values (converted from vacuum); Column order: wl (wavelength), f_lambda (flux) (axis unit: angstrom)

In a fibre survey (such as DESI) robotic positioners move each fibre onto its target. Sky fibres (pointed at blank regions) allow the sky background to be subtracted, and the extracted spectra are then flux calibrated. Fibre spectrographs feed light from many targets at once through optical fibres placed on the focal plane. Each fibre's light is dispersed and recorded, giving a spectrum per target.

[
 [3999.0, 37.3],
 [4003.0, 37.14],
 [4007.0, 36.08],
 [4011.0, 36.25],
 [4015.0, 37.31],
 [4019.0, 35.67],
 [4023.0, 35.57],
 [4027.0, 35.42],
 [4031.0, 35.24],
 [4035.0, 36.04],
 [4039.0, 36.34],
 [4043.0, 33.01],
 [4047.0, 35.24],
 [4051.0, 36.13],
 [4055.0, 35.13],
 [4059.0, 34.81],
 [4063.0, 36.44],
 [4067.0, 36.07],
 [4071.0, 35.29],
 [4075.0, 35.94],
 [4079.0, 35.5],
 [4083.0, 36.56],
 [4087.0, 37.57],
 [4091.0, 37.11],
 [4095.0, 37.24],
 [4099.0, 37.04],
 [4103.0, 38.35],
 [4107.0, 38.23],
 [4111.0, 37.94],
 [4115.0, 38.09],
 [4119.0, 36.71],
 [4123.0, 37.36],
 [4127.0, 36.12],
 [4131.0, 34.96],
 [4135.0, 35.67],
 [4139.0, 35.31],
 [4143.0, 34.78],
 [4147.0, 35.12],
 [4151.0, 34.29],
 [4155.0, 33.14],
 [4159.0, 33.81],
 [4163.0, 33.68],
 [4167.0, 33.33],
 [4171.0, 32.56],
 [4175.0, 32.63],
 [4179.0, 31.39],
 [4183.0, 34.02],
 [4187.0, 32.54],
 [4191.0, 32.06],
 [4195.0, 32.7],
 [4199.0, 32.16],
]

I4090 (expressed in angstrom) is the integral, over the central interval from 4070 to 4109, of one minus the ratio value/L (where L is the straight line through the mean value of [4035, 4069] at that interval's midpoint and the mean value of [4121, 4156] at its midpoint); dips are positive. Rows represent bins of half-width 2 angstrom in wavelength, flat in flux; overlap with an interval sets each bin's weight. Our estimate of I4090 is -1.7 angstrom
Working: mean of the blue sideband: 35.4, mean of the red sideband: 35.3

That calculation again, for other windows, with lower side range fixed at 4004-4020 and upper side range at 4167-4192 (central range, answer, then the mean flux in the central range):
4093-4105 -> -1.1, 37.5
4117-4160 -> -2.2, 35.2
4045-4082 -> -0.4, 35.6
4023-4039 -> 0.1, 35.7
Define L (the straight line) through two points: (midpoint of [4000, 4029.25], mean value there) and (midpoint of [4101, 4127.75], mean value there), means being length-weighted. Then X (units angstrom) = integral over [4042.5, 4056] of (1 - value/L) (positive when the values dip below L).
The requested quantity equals 0.6 angstrom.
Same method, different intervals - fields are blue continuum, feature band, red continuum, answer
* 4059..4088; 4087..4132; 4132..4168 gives -2.5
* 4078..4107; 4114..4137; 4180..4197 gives -0.5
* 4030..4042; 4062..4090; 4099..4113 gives 0.6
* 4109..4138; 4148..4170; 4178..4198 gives 0.5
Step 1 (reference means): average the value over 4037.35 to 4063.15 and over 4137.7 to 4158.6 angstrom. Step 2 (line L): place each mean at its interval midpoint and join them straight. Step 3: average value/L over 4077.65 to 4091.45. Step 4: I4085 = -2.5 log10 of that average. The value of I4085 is -0.05 mag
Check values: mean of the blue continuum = 35.2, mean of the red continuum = 34.4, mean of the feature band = 36.7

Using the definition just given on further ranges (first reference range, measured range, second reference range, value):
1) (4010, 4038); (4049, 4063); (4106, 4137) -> 0.022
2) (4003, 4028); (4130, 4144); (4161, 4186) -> -0.049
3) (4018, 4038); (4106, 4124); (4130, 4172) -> -0.090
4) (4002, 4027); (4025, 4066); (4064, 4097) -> 0.028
